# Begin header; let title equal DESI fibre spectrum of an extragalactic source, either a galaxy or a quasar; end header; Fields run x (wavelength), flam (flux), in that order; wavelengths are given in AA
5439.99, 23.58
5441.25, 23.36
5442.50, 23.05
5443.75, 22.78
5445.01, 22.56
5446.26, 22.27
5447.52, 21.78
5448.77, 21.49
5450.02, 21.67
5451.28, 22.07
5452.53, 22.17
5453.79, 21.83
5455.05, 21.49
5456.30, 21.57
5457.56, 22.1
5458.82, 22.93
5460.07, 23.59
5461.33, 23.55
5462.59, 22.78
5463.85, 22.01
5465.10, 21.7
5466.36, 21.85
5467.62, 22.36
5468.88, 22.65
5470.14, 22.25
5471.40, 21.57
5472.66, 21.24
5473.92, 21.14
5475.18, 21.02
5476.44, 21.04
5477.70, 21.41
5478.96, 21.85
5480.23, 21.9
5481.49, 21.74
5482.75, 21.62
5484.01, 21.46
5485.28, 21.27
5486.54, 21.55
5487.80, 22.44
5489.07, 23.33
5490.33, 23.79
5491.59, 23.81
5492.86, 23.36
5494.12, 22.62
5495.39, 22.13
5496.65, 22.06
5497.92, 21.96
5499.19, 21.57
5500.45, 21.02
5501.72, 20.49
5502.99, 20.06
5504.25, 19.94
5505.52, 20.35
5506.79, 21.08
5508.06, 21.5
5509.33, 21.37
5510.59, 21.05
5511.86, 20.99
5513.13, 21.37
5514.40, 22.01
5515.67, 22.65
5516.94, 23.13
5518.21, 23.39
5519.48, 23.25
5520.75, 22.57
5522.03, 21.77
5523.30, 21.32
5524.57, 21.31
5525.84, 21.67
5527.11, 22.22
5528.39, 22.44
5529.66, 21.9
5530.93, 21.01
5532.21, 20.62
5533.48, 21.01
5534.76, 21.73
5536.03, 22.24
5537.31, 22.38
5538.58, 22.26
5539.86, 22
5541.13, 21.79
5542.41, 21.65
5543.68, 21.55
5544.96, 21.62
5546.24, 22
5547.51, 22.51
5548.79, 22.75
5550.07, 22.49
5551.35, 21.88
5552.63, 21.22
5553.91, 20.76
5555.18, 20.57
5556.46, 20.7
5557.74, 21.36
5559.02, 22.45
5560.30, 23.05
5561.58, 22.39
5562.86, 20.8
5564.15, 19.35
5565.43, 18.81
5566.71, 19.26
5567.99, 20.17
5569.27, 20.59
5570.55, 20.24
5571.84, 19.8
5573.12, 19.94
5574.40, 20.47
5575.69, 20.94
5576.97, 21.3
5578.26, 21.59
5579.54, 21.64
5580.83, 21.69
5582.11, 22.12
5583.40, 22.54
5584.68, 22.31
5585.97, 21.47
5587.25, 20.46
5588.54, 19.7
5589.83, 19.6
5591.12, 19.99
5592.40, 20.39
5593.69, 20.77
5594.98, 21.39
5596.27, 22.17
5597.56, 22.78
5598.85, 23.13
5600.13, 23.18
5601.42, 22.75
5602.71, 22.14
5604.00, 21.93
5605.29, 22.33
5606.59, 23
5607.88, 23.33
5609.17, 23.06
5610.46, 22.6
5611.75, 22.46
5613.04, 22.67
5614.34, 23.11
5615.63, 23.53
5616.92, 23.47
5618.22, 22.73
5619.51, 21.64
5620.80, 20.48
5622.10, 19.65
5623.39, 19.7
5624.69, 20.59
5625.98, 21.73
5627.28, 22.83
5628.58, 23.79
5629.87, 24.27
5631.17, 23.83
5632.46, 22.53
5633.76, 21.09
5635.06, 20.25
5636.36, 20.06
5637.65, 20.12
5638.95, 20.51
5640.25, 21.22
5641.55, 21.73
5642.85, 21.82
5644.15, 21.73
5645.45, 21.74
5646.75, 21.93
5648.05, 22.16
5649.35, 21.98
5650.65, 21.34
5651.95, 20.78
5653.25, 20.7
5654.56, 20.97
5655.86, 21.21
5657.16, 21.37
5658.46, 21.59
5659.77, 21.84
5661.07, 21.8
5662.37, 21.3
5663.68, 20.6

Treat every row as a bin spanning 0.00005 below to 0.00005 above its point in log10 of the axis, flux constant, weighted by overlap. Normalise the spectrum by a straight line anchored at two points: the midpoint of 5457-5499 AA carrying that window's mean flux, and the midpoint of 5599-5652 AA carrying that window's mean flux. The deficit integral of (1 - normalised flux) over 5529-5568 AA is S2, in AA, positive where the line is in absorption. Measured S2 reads 1.2 AA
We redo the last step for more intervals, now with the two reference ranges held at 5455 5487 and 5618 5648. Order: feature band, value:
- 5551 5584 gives 1.1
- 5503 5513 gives 0.4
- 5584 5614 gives -0.4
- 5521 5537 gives 0.1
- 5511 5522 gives -0.3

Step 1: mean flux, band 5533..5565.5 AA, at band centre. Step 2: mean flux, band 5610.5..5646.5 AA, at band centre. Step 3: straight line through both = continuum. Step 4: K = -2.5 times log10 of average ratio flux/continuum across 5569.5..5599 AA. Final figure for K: 0.03 mag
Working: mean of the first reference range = 21.6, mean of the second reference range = 21.8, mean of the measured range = 21.1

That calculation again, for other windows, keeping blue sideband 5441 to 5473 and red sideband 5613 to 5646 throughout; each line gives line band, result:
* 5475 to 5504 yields 0.01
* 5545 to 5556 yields 0.01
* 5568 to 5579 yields 0.07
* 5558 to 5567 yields 0.05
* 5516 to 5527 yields -0.01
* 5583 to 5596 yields 0.05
